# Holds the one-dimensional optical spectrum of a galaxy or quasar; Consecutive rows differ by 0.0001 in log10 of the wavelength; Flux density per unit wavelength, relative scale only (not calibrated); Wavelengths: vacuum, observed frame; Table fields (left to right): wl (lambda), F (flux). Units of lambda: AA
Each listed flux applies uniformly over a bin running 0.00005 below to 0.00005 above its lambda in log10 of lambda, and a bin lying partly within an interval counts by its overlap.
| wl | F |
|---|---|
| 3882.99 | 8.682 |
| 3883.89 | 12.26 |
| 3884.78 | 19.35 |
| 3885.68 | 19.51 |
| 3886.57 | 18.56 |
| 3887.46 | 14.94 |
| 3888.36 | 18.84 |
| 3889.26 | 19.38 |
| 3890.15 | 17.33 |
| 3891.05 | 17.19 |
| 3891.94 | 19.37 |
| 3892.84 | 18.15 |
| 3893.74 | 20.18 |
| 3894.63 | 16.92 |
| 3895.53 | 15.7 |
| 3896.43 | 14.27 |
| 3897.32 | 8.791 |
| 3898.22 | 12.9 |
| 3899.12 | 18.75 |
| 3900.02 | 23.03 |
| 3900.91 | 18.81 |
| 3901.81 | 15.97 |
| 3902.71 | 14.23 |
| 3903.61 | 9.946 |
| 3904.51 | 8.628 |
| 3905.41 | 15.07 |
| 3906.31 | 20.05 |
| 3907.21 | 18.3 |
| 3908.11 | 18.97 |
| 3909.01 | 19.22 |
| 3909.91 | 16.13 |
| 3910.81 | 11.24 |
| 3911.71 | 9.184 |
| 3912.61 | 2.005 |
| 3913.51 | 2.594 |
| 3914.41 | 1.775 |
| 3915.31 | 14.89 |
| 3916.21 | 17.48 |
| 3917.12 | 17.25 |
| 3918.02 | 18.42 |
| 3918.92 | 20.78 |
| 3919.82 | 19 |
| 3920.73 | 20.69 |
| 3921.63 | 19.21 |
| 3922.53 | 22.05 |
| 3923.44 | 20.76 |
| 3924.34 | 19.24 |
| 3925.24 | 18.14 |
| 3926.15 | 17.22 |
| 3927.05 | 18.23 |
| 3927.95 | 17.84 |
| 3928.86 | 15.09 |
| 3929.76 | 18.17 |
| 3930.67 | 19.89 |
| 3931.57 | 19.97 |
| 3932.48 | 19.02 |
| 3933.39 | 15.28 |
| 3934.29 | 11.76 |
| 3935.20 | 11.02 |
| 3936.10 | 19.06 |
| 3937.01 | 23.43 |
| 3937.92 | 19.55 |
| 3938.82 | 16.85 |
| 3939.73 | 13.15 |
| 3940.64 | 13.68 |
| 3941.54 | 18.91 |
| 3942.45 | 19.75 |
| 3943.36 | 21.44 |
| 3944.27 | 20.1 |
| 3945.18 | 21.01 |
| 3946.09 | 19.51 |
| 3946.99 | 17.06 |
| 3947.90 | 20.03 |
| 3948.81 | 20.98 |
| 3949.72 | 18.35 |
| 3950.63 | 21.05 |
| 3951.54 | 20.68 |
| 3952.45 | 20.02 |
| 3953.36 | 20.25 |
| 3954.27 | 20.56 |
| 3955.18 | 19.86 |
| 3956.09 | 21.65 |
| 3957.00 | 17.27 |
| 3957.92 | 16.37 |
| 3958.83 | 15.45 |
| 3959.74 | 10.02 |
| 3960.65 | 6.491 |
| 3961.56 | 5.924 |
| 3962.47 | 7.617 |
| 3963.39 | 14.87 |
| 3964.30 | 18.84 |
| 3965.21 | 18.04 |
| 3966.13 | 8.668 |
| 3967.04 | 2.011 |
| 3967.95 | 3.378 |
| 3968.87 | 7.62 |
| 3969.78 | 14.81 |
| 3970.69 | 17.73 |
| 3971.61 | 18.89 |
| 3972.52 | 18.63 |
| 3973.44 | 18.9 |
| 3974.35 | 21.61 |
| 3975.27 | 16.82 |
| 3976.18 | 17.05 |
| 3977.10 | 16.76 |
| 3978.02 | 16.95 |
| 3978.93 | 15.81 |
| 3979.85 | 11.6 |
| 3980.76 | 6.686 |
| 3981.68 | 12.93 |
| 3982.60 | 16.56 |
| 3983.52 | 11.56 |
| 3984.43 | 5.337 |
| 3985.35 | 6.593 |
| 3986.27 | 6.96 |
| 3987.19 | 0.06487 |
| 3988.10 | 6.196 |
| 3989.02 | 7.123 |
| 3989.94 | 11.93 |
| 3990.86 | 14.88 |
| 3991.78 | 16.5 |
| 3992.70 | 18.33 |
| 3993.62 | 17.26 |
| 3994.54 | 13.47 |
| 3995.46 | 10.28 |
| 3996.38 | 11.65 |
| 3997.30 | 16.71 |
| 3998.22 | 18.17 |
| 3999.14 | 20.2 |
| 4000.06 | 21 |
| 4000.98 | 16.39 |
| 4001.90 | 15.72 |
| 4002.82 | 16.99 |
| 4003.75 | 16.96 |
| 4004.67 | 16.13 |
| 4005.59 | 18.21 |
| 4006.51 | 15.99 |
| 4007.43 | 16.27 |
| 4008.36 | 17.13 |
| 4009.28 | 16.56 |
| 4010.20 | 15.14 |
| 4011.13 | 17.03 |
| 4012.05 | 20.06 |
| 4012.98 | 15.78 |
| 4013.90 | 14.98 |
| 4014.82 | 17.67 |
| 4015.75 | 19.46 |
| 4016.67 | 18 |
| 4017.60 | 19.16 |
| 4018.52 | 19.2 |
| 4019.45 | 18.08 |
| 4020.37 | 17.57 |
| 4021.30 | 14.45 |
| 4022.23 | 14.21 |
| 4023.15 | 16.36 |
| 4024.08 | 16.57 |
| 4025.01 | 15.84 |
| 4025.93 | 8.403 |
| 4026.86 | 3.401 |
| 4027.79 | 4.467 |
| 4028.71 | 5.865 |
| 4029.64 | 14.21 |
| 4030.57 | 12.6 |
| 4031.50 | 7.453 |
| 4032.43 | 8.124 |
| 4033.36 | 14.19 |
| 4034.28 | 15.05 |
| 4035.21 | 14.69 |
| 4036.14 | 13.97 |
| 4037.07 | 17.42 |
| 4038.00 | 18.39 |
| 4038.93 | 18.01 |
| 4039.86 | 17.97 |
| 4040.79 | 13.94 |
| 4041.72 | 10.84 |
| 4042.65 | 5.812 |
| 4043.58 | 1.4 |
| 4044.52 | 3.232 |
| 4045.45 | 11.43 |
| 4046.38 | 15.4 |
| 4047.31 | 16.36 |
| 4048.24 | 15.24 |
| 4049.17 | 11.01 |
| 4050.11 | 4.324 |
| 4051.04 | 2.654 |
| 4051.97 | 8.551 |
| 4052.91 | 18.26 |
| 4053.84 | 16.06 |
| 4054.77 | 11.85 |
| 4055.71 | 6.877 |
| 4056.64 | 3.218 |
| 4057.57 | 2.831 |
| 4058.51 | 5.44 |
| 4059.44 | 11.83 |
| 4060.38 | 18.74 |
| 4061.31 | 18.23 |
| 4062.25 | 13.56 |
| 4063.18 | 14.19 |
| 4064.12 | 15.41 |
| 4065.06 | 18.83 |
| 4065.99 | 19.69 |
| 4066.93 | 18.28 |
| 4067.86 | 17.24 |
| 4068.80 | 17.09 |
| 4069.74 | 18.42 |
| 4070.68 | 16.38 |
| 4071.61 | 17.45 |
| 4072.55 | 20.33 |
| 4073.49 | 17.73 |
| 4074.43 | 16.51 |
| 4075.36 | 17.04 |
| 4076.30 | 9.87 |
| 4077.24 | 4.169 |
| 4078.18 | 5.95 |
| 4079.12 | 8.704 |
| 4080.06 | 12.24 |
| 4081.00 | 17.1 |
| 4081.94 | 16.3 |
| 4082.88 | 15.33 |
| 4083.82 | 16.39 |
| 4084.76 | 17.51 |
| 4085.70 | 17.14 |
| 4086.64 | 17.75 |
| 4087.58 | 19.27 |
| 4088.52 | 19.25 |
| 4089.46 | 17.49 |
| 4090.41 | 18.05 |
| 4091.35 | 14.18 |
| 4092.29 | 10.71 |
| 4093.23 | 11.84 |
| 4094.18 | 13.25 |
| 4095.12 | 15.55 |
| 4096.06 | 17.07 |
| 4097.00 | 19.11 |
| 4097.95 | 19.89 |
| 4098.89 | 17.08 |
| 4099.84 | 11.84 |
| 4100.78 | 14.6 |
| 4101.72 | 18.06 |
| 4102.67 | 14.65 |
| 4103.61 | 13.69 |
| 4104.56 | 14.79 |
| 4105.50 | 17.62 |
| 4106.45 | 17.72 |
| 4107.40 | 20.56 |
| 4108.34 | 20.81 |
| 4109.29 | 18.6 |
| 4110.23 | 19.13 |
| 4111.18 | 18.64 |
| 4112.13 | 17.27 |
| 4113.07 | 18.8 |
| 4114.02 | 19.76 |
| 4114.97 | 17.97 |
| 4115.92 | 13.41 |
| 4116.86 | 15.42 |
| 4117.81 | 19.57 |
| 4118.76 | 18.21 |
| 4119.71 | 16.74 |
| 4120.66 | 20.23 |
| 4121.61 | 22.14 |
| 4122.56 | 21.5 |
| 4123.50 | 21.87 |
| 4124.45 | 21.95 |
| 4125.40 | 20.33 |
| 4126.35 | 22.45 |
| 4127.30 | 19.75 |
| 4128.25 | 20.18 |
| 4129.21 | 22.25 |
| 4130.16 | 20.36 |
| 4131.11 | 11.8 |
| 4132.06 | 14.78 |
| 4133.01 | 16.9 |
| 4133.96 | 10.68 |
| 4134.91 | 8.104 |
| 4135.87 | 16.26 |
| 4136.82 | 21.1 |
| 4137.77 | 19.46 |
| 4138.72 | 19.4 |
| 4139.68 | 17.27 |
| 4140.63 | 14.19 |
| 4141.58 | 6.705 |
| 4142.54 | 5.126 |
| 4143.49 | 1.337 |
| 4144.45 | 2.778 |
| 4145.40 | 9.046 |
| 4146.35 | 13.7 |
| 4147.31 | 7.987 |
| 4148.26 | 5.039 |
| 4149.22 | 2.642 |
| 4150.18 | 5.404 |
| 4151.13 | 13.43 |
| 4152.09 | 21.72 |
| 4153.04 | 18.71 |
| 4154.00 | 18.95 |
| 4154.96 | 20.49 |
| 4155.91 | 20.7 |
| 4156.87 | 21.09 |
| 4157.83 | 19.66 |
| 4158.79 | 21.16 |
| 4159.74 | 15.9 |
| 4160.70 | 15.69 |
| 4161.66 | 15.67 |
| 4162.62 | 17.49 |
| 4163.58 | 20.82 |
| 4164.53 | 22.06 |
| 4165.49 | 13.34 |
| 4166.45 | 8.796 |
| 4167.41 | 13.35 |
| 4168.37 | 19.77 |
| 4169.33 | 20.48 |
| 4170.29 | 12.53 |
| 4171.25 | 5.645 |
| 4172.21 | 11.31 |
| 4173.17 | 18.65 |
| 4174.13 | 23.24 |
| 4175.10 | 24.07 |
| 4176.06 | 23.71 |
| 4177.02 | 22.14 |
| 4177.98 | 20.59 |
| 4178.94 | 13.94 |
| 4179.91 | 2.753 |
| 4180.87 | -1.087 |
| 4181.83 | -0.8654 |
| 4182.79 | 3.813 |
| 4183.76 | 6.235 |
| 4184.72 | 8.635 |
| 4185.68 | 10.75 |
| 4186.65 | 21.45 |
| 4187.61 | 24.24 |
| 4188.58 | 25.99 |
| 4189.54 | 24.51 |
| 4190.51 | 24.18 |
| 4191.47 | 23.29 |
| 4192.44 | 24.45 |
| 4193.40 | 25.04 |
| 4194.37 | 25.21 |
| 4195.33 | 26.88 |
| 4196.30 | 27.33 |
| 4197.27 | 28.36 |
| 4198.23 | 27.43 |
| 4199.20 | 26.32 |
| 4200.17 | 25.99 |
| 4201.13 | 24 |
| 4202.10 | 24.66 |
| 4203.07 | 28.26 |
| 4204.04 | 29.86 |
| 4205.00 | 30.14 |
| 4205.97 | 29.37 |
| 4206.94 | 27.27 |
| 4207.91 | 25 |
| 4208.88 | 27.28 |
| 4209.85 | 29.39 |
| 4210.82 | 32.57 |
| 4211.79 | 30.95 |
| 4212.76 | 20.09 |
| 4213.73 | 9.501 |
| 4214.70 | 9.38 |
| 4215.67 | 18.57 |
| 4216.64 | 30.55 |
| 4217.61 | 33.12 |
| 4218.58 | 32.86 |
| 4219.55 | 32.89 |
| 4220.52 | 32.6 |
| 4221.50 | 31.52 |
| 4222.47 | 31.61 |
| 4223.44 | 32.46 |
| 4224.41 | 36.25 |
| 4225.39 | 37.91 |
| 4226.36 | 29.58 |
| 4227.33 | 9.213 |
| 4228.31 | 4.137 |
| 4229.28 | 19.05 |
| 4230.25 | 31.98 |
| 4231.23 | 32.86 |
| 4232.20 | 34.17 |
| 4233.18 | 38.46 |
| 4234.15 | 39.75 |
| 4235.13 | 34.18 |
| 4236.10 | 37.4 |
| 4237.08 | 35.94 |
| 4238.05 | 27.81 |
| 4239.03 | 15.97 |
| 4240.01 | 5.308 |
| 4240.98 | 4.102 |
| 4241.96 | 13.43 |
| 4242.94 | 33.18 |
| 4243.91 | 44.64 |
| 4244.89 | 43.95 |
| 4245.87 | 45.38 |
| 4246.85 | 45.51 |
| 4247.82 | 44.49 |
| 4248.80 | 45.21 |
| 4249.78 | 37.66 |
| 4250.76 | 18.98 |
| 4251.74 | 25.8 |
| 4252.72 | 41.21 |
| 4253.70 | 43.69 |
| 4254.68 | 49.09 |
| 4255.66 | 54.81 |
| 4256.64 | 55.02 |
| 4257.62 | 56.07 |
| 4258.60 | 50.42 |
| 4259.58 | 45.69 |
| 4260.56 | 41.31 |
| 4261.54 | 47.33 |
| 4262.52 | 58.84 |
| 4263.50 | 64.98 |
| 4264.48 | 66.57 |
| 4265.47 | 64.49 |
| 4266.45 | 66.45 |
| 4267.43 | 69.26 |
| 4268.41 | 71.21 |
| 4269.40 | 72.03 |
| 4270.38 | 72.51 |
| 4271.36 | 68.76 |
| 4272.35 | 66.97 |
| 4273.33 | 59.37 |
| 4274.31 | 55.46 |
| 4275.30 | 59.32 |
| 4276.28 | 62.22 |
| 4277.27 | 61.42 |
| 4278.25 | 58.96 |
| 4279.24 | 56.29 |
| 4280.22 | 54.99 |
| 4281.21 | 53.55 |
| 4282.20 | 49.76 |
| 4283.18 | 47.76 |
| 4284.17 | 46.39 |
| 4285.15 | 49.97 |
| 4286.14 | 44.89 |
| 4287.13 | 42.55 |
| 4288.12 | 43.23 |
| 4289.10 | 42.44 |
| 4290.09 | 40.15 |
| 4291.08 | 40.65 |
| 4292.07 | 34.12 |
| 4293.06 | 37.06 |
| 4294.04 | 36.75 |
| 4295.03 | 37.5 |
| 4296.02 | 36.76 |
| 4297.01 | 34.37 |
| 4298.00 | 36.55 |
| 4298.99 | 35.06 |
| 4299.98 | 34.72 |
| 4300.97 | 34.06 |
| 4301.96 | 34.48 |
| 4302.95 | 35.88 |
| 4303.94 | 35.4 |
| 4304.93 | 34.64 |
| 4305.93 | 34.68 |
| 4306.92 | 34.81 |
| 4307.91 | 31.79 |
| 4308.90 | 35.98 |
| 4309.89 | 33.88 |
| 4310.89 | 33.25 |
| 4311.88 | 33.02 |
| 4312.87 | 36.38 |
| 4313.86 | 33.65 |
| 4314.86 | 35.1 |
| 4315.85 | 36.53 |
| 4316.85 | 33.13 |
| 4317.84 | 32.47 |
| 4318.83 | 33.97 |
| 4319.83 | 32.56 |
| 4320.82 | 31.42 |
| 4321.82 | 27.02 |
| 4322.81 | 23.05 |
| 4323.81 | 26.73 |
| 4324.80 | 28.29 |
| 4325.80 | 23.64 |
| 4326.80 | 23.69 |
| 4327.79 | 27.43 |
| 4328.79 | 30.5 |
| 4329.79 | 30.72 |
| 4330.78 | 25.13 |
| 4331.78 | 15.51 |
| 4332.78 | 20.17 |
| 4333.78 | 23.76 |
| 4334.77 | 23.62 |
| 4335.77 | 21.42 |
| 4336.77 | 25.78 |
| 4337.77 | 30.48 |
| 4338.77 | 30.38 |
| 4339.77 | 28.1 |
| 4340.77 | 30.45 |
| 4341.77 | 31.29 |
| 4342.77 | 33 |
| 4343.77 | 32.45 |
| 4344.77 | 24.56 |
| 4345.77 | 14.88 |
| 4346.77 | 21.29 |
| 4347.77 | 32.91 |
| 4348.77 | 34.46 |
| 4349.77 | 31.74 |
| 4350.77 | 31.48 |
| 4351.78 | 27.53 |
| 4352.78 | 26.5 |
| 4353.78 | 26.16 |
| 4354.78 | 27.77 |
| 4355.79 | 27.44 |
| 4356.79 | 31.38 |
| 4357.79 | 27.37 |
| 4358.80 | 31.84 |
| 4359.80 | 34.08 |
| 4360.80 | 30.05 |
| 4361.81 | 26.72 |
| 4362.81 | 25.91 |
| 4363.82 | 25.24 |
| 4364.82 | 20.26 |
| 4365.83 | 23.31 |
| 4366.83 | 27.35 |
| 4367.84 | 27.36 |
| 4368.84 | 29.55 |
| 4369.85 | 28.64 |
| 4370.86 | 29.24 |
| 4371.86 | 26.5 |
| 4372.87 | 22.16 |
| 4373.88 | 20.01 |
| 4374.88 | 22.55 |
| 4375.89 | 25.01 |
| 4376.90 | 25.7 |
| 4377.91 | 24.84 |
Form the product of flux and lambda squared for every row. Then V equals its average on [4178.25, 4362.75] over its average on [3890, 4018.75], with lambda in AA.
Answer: 2.5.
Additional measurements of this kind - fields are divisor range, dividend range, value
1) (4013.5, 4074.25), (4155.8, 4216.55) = 1.59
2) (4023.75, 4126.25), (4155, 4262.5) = 1.91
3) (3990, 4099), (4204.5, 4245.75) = 2.09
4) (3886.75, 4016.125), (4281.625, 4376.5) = 2.38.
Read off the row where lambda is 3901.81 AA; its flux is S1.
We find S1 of 15.97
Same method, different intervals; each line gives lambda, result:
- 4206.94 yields 27.27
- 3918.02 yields 18.42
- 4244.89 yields 43.95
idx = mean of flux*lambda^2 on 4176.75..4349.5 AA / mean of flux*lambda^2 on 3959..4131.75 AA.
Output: 2.57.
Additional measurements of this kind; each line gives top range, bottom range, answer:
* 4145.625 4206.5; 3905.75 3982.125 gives 1.27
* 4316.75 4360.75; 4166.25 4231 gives 1.35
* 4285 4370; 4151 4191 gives 2.04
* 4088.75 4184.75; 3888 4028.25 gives 1.09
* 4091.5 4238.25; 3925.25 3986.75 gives 1.40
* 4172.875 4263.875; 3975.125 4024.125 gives 2.15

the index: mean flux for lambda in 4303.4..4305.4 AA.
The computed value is 35.1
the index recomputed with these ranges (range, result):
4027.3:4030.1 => 8.14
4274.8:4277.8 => 60.9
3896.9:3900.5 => 16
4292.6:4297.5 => 36.5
